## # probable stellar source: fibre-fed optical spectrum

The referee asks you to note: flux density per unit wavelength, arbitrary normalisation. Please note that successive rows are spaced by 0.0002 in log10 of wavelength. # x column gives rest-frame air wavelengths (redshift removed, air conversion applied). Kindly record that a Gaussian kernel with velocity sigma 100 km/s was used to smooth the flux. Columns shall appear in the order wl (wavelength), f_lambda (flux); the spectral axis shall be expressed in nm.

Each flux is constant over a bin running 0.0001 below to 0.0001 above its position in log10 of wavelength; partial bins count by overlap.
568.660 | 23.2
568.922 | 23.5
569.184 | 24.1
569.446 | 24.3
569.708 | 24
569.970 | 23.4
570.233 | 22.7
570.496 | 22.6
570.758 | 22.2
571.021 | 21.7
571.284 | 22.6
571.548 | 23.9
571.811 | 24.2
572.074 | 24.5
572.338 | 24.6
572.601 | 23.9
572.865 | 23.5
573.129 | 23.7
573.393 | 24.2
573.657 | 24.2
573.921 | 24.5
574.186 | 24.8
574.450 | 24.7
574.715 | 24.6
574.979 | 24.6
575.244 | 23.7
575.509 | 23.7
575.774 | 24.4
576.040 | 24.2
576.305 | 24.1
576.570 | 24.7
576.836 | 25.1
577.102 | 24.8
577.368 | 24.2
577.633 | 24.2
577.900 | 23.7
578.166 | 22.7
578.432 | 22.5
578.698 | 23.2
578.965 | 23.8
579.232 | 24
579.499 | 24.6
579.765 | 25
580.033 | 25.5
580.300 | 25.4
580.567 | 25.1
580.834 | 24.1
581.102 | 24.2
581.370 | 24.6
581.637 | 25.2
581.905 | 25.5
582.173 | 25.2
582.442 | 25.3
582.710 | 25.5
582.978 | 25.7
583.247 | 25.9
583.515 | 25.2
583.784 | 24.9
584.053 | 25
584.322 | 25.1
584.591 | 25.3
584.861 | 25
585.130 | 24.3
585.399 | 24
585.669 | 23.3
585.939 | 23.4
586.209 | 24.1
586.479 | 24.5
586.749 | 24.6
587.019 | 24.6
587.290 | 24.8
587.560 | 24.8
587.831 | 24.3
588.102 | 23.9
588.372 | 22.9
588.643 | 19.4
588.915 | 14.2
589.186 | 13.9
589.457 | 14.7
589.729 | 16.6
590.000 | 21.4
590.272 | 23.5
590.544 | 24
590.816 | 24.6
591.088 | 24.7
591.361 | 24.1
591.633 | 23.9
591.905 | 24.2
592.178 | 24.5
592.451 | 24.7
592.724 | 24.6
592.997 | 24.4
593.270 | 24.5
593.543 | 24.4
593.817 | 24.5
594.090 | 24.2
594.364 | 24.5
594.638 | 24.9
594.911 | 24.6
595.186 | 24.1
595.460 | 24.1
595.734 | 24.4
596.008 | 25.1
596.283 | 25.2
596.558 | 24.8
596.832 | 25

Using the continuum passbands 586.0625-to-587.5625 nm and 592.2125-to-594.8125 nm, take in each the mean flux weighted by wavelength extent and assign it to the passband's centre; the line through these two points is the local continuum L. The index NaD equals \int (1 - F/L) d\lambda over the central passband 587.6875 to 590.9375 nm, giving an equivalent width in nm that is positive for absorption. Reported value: 0.56 nm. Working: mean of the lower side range 24.5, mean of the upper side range 24.5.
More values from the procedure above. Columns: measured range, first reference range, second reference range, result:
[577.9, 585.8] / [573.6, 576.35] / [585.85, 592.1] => -0.460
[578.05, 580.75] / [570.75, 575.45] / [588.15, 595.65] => -0.080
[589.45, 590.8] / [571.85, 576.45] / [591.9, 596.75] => 0.195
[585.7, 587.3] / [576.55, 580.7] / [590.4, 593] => 0.006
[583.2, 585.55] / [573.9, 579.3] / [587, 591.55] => -0.252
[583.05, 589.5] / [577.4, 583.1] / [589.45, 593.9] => 0.212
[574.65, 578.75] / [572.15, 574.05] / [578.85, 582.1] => 0.066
